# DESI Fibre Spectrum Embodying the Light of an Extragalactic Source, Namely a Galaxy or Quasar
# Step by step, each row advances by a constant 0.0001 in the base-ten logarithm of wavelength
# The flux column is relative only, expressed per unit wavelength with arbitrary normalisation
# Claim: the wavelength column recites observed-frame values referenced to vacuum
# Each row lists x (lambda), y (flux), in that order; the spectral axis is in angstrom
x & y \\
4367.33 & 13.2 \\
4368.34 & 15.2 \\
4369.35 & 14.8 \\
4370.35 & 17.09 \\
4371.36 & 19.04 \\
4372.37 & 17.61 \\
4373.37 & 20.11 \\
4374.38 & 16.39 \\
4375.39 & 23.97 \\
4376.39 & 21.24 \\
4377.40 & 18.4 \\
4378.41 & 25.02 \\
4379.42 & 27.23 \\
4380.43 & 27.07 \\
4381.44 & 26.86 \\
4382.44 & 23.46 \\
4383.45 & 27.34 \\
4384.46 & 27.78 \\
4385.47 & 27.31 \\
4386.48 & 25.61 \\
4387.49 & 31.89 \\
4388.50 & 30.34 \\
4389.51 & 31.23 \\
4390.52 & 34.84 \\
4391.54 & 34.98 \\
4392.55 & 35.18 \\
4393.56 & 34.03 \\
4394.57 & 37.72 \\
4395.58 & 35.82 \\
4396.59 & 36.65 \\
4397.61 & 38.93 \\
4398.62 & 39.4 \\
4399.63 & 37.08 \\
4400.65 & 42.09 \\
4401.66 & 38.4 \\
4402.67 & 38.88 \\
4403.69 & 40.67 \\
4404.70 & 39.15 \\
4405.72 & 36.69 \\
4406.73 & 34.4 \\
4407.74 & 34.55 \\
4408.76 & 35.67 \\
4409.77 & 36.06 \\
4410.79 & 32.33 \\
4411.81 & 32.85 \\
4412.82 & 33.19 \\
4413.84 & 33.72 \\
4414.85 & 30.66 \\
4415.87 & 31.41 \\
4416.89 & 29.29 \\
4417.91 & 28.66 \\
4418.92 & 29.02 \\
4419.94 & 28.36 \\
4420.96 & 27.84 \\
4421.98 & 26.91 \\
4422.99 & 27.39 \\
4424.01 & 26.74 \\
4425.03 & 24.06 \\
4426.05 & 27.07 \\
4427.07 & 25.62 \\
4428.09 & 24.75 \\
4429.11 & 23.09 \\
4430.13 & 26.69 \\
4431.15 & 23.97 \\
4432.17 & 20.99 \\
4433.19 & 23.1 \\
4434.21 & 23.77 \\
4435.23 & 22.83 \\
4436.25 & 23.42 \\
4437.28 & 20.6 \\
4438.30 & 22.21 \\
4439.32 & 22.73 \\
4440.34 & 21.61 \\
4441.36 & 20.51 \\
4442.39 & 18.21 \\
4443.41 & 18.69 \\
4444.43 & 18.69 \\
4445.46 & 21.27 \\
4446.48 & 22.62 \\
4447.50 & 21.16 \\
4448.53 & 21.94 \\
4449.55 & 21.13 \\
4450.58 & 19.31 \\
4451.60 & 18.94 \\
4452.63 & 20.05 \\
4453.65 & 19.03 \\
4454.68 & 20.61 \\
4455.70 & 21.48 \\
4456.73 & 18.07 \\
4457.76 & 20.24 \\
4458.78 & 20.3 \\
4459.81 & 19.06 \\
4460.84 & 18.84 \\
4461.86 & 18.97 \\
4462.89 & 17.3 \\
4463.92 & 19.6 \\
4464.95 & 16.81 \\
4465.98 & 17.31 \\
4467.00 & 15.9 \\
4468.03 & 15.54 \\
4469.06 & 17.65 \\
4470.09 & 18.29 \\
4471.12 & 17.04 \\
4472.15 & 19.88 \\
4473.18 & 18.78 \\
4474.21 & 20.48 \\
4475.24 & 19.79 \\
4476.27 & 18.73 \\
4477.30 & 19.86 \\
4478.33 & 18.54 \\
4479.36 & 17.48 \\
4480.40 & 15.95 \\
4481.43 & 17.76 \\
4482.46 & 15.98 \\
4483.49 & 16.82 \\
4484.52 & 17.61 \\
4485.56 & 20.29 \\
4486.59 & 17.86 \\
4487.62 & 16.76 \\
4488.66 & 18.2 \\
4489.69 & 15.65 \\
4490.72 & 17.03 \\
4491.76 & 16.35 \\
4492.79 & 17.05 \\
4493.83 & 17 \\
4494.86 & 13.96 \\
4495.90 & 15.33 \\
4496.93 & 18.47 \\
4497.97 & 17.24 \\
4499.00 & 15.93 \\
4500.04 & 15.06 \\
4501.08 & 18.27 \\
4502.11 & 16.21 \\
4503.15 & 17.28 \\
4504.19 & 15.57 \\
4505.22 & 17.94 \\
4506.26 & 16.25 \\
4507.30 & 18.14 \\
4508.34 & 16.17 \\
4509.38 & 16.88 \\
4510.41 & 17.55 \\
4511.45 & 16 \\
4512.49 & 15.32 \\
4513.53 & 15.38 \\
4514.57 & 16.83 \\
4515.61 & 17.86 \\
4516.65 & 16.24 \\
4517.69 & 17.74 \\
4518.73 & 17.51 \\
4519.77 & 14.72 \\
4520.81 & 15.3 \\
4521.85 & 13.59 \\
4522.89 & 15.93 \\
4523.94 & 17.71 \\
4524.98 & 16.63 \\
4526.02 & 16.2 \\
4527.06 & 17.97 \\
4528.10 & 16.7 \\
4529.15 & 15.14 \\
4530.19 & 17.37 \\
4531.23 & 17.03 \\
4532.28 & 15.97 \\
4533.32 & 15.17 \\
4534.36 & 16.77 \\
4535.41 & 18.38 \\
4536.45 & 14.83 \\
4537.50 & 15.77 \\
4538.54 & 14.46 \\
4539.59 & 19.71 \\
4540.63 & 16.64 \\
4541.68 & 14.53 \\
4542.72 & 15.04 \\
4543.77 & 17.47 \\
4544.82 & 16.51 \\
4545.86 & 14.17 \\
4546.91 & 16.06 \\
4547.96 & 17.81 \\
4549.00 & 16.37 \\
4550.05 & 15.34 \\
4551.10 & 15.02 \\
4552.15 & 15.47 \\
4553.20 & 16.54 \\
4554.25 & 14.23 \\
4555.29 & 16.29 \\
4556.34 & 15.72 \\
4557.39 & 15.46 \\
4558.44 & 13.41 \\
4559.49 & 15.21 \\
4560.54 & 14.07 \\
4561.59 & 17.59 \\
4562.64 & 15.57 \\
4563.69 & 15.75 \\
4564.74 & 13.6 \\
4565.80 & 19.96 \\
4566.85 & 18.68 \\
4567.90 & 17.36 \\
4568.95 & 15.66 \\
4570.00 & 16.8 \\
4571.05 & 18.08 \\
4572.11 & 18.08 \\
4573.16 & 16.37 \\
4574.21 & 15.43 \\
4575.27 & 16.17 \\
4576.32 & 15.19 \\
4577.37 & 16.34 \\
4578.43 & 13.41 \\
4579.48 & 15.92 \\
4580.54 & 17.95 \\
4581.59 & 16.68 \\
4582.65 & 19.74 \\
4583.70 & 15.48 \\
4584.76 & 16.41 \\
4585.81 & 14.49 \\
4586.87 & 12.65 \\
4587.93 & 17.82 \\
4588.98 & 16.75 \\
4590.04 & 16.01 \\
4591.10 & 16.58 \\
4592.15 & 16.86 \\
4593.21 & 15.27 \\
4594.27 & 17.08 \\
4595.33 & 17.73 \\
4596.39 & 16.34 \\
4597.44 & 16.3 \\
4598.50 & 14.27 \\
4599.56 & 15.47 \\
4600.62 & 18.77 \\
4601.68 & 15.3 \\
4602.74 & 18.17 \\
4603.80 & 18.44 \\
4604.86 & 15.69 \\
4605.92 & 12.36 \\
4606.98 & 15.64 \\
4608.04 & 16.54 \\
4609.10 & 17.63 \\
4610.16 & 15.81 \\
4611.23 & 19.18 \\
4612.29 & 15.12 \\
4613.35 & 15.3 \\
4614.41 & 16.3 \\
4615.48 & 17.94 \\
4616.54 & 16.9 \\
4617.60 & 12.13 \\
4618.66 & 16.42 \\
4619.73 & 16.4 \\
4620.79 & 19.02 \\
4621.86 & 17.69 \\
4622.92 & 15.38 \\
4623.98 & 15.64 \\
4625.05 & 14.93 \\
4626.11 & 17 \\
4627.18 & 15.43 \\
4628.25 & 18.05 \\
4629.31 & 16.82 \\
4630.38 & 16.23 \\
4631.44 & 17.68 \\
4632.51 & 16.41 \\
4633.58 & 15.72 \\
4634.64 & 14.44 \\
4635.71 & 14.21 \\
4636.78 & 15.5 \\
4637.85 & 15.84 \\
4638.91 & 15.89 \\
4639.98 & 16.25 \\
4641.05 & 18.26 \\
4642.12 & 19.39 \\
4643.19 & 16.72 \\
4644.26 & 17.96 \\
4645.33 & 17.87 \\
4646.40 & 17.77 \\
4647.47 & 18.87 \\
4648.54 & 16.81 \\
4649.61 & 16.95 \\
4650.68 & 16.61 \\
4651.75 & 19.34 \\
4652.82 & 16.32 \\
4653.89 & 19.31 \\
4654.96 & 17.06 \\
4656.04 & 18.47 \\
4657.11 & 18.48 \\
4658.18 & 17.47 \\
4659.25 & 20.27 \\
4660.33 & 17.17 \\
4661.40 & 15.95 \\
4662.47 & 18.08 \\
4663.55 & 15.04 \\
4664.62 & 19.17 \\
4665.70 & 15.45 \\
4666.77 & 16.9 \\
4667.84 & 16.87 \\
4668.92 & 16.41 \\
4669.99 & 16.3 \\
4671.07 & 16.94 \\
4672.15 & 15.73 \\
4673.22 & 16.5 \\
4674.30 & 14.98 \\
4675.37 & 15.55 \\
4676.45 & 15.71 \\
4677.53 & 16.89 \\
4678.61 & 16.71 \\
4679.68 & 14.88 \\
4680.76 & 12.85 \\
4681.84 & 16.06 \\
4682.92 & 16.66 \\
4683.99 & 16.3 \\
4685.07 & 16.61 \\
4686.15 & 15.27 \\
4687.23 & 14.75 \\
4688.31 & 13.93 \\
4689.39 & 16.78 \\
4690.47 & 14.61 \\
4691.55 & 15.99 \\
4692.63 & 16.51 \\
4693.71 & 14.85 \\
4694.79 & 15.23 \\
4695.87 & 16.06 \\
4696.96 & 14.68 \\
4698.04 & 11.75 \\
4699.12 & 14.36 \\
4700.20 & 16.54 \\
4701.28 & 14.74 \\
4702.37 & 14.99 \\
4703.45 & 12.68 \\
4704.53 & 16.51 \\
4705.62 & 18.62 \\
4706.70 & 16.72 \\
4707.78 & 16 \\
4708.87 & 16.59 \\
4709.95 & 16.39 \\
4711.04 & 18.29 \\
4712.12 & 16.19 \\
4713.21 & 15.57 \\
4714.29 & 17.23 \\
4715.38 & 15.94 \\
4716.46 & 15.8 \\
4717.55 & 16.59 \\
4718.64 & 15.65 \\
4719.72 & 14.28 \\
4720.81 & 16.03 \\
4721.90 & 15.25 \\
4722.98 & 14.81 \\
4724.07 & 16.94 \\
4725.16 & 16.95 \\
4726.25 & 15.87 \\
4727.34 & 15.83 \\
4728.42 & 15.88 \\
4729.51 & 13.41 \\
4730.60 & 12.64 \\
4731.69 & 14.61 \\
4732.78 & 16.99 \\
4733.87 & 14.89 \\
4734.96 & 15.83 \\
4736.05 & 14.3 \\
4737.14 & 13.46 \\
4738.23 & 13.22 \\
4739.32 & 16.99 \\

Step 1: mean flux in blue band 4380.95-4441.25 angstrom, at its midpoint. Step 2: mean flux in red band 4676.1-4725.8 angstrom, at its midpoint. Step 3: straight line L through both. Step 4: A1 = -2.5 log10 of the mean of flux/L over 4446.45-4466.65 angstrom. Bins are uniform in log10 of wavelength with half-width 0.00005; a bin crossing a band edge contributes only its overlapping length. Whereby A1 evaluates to 0.39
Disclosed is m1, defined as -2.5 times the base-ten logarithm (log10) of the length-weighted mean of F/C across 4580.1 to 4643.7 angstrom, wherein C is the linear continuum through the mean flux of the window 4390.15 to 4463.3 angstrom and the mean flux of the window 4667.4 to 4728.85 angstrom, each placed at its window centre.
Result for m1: 0.19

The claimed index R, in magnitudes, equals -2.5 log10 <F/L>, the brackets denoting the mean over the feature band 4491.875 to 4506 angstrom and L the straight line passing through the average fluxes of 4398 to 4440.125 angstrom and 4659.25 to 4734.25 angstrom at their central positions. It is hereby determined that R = 0.48 mag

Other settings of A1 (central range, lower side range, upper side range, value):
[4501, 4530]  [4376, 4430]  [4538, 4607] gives 0.271 mag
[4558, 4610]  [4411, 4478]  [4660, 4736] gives 0.154 mag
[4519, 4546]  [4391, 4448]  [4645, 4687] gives 0.408 mag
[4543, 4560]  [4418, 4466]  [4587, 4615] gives 0.158 mag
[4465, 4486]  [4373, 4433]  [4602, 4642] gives 0.387 mag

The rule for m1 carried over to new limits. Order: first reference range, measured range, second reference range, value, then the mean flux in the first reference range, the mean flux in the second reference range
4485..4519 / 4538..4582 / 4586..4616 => 0.03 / 16.8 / 16.3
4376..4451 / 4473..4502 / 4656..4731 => 0.40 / 28.5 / 16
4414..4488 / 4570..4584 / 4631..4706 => 0.12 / 21.3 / 16.3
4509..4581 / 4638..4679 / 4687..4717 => -0.09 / 16.2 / 15.7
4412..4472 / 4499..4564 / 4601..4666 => 0.22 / 22.5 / 16.8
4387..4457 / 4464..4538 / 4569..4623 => 0.32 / 28.3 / 16.4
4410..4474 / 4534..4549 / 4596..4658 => 0.19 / 22.7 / 16.7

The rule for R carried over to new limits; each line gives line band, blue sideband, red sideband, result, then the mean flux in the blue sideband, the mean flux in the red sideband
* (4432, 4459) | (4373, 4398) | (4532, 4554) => 0.15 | 28.8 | 16.1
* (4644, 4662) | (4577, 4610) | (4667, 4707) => -0.13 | 16.3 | 15.6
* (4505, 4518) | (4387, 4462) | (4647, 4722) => 0.38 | 27.7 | 16.2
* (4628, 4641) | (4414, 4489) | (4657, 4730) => 0.07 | 21.3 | 16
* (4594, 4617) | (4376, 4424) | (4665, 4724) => 0.25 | 32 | 15.8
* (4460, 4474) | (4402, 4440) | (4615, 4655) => 0.42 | 28.9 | 16.8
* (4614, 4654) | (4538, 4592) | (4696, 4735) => -0.06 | 16.1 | 15.6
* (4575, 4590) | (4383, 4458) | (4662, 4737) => 0.29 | 28.1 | 15.7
